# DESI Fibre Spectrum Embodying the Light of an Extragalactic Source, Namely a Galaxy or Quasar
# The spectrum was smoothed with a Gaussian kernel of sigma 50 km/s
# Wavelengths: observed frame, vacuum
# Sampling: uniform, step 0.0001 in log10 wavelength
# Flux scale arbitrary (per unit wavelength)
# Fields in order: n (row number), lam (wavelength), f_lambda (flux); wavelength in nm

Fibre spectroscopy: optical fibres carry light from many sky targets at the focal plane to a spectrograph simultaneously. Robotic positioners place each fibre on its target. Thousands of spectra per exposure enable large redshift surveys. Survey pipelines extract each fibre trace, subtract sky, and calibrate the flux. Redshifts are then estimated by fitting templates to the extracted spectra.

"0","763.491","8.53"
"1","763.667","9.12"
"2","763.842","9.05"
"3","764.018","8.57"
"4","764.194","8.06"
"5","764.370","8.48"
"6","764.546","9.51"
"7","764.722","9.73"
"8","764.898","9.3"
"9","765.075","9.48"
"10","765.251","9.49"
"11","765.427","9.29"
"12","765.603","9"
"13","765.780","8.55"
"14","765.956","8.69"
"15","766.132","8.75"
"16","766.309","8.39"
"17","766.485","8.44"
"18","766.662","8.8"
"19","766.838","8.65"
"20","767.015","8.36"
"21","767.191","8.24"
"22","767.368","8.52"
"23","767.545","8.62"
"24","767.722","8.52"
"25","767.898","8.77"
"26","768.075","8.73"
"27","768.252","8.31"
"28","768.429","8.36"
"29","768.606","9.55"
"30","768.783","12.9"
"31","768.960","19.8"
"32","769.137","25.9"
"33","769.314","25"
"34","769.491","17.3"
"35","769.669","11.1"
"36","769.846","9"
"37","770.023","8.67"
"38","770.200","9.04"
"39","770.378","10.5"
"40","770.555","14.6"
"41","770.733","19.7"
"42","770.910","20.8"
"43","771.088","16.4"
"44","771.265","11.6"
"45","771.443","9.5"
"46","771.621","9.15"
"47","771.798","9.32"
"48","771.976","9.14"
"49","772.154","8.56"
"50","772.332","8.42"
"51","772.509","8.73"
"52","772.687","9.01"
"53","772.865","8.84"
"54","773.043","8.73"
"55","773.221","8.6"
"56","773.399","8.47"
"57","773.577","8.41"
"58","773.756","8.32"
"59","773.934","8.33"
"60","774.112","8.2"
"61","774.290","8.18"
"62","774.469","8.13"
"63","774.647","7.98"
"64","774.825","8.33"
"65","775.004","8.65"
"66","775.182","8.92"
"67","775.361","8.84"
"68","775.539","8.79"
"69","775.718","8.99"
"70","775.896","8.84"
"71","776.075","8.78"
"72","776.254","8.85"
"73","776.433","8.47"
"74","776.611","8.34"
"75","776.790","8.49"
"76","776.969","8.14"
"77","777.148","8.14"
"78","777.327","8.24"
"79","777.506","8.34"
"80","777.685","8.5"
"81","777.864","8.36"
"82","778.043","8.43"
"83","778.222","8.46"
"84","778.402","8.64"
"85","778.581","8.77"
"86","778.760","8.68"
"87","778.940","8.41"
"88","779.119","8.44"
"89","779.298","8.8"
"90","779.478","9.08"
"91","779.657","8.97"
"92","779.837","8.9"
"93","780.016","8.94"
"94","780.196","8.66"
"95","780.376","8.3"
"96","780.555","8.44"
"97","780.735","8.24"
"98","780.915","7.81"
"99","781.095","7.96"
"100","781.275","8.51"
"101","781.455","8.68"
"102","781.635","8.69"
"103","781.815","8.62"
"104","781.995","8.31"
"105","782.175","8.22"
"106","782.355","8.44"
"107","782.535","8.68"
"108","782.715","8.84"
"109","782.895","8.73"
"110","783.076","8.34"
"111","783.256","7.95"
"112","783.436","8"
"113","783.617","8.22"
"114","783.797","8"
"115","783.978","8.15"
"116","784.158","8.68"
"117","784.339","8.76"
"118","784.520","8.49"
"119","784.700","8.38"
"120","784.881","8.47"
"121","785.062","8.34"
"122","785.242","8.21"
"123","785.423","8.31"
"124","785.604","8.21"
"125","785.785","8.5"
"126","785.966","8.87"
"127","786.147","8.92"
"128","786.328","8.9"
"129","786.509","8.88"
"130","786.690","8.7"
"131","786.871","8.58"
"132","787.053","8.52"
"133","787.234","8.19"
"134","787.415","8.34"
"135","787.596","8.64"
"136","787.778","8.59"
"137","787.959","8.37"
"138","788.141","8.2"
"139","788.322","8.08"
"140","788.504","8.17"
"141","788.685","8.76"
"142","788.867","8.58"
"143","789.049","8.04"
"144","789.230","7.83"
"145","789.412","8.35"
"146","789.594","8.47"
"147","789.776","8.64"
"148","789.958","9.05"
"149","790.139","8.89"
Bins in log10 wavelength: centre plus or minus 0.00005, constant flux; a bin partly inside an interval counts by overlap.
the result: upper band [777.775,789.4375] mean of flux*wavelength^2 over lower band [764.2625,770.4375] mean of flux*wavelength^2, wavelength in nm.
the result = 0.84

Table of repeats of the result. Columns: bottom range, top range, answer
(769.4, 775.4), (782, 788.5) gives 0.85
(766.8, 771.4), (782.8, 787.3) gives 0.70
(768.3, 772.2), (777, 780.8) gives 0.65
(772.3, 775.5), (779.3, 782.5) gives 1.02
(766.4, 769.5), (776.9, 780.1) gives 0.75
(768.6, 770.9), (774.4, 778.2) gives 0.57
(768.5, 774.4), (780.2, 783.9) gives 0.73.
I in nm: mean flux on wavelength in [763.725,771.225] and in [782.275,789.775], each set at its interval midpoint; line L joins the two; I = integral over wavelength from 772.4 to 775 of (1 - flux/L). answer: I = 0.450 nm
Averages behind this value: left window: 11.1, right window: 8.43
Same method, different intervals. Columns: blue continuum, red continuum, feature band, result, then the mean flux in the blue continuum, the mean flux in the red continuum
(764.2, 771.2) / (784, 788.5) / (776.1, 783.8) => 0.78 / 11.3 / 8.49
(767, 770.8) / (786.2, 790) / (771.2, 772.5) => 0.27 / 12.3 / 8.47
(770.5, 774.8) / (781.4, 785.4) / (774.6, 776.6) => 0.22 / 10.2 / 8.42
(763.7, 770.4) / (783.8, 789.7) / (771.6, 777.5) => 0.66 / 10.4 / 8.45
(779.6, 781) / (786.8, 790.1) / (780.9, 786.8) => 0.01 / 8.52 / 8.42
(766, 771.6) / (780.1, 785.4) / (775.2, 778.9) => 0.47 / 11.9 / 8.38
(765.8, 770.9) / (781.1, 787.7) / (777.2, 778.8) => 0.20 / 11.6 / 8.47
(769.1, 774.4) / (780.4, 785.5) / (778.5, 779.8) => 0.09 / 11.4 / 8.37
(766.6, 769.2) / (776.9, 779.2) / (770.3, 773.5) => -0.41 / 10.7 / 8.43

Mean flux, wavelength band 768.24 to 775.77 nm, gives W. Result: 11.1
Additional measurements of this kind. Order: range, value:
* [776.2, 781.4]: 8.49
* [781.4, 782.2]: 8.52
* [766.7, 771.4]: 12.5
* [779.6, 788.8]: 8.46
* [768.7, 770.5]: 14.9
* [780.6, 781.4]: 8.16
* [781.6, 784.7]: 8.41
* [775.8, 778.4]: 8.46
